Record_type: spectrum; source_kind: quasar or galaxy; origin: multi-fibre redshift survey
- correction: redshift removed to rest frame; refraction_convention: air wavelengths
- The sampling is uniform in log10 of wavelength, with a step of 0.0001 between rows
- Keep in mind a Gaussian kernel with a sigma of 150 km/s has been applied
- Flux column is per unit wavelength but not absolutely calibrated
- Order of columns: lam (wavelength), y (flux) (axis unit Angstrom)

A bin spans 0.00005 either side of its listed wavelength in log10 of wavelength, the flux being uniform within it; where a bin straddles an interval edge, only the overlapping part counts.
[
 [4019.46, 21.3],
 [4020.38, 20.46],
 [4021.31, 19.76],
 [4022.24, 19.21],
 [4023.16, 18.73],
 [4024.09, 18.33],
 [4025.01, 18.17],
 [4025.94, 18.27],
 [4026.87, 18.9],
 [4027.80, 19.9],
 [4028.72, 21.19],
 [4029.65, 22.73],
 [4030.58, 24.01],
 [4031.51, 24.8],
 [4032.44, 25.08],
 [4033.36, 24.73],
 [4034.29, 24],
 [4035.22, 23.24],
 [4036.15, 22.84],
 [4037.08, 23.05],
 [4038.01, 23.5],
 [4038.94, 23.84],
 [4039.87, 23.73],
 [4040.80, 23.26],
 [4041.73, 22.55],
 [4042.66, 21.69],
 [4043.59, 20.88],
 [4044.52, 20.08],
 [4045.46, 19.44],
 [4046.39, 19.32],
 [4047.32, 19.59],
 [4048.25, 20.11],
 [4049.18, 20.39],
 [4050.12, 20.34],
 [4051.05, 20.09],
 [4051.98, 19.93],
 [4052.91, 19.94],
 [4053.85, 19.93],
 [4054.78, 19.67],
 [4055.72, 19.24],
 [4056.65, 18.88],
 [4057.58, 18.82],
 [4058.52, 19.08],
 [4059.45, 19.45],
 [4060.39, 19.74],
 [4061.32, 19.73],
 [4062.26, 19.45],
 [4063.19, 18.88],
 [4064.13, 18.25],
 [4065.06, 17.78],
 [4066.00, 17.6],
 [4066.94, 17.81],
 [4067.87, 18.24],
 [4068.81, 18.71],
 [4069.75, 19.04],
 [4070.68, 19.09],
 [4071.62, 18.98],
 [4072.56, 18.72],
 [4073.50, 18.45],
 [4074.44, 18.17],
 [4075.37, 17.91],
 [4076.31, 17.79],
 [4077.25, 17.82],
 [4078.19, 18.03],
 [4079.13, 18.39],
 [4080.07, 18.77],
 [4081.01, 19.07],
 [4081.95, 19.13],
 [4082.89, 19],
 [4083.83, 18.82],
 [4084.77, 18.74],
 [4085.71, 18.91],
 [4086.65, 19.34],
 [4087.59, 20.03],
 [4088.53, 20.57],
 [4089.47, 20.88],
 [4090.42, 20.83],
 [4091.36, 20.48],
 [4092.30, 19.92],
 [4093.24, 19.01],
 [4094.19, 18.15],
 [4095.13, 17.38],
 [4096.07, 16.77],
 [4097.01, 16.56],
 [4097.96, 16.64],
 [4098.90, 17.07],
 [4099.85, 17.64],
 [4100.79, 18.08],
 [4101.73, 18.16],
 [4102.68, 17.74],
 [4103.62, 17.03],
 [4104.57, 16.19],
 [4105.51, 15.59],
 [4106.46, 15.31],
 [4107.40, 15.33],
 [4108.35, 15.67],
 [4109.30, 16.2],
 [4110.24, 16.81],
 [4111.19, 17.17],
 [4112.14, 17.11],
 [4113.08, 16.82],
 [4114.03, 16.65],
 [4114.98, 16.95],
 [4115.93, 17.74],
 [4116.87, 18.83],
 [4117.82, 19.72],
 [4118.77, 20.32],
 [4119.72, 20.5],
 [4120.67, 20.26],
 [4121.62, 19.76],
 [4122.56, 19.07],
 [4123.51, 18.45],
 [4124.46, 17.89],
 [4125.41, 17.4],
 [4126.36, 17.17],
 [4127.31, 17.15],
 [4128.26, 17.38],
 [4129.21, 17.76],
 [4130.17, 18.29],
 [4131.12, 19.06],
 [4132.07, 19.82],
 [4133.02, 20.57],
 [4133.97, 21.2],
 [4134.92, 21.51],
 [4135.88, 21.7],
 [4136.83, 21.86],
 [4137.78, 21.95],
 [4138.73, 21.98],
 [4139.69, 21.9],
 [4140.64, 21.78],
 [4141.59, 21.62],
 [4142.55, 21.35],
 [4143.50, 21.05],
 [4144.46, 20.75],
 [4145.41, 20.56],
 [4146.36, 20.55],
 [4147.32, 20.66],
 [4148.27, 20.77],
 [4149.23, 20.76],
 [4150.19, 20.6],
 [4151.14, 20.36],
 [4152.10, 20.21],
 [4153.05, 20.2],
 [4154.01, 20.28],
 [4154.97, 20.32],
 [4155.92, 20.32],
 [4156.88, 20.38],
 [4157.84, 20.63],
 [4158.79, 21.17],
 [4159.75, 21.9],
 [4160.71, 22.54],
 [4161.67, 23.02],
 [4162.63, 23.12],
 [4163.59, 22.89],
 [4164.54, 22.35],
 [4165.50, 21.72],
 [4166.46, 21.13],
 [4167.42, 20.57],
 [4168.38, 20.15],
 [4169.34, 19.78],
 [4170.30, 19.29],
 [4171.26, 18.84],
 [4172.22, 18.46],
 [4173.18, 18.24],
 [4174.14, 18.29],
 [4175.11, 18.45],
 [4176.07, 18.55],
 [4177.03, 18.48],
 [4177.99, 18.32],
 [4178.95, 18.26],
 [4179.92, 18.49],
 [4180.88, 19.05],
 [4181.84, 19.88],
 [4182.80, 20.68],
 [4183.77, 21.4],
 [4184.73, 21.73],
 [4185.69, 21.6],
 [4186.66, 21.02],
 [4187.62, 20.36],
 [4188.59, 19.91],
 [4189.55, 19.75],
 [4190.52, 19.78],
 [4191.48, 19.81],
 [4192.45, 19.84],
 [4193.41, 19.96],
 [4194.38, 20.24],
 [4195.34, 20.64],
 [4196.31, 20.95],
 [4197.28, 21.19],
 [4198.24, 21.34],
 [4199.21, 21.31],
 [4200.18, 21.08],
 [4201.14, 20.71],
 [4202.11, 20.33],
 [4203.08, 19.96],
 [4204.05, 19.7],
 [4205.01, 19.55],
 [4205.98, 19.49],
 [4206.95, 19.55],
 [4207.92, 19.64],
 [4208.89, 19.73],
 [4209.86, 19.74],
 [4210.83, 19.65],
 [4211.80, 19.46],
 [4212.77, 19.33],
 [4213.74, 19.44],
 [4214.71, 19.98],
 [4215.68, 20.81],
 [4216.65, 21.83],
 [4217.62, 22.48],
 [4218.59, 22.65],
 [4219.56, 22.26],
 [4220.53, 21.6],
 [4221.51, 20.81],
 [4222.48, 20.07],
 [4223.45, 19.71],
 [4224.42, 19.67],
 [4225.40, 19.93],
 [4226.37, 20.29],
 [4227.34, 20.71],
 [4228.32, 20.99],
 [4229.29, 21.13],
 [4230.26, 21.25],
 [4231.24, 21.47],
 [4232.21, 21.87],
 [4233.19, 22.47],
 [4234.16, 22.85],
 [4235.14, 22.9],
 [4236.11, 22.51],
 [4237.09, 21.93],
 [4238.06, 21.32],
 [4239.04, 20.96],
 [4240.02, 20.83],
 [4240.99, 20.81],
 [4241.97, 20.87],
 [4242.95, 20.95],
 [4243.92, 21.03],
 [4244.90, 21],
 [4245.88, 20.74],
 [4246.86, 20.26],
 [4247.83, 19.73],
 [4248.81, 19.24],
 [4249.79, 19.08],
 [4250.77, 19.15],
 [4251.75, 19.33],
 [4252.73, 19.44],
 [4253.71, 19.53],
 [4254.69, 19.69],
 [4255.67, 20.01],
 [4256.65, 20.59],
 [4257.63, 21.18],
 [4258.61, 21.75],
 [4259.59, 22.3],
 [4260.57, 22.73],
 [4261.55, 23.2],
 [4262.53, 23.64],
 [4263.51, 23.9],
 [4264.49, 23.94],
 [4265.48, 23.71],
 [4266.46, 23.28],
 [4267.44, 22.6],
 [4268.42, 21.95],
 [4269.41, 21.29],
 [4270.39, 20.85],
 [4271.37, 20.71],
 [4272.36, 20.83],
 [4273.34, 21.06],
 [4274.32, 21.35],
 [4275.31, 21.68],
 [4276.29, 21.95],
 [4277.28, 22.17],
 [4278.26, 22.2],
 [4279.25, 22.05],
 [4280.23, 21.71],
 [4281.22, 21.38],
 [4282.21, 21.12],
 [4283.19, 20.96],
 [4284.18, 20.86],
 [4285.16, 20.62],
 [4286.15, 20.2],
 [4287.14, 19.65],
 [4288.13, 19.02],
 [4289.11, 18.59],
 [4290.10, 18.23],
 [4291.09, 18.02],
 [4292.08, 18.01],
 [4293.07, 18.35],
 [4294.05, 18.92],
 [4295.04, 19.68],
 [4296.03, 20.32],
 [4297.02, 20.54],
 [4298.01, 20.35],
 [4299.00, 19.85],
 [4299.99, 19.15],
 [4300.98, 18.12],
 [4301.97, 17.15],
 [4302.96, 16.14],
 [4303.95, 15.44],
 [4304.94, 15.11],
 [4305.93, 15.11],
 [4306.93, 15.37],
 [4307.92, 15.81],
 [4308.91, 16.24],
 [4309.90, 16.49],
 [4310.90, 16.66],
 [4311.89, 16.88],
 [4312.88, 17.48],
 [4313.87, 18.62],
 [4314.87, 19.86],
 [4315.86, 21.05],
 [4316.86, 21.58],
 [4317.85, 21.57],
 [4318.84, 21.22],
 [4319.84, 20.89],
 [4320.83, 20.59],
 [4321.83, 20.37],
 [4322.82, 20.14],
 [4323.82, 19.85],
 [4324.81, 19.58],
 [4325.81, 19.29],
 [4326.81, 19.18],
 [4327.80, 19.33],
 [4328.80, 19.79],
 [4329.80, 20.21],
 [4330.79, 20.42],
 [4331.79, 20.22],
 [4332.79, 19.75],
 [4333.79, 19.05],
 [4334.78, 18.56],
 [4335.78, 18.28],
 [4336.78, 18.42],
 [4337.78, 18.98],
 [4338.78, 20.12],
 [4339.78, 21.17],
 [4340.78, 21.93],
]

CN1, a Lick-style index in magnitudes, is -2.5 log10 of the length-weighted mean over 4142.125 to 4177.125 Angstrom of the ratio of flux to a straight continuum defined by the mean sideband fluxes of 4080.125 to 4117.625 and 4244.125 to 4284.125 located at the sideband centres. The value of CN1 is -0.07 mag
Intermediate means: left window 17.9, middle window 20.5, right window 21.3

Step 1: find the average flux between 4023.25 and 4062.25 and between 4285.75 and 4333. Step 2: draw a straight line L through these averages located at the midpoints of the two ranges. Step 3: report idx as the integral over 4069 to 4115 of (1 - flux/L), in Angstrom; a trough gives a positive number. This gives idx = 5.73 Angstrom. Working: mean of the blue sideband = 21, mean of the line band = 18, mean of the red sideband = 18.8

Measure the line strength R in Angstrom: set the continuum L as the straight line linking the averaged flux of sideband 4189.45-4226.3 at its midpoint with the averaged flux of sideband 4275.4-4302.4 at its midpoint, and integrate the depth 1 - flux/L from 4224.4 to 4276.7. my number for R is -2.9 Angstrom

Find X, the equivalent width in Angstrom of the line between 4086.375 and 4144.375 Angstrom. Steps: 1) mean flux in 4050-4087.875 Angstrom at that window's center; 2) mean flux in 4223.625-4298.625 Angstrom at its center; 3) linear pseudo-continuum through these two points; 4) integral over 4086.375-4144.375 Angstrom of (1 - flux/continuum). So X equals 1.93 Angstrom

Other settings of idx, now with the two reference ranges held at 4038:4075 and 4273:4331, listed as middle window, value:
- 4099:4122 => 2.48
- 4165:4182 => 0.32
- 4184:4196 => -0.53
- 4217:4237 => -1.96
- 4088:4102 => 0.81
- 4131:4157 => -1.68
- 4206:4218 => -0.36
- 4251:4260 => -0.43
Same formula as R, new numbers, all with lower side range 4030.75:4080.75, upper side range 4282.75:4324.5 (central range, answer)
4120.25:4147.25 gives -0.4 Angstrom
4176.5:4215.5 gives -1.3 Angstrom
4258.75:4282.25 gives -3.9 Angstrom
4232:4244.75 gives -1.6 Angstrom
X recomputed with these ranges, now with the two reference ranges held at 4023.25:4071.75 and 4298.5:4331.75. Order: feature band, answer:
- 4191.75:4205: -0.72 Angstrom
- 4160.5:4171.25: -0.92 Angstrom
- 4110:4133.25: 1.91 Angstrom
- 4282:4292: -0.41 Angstrom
